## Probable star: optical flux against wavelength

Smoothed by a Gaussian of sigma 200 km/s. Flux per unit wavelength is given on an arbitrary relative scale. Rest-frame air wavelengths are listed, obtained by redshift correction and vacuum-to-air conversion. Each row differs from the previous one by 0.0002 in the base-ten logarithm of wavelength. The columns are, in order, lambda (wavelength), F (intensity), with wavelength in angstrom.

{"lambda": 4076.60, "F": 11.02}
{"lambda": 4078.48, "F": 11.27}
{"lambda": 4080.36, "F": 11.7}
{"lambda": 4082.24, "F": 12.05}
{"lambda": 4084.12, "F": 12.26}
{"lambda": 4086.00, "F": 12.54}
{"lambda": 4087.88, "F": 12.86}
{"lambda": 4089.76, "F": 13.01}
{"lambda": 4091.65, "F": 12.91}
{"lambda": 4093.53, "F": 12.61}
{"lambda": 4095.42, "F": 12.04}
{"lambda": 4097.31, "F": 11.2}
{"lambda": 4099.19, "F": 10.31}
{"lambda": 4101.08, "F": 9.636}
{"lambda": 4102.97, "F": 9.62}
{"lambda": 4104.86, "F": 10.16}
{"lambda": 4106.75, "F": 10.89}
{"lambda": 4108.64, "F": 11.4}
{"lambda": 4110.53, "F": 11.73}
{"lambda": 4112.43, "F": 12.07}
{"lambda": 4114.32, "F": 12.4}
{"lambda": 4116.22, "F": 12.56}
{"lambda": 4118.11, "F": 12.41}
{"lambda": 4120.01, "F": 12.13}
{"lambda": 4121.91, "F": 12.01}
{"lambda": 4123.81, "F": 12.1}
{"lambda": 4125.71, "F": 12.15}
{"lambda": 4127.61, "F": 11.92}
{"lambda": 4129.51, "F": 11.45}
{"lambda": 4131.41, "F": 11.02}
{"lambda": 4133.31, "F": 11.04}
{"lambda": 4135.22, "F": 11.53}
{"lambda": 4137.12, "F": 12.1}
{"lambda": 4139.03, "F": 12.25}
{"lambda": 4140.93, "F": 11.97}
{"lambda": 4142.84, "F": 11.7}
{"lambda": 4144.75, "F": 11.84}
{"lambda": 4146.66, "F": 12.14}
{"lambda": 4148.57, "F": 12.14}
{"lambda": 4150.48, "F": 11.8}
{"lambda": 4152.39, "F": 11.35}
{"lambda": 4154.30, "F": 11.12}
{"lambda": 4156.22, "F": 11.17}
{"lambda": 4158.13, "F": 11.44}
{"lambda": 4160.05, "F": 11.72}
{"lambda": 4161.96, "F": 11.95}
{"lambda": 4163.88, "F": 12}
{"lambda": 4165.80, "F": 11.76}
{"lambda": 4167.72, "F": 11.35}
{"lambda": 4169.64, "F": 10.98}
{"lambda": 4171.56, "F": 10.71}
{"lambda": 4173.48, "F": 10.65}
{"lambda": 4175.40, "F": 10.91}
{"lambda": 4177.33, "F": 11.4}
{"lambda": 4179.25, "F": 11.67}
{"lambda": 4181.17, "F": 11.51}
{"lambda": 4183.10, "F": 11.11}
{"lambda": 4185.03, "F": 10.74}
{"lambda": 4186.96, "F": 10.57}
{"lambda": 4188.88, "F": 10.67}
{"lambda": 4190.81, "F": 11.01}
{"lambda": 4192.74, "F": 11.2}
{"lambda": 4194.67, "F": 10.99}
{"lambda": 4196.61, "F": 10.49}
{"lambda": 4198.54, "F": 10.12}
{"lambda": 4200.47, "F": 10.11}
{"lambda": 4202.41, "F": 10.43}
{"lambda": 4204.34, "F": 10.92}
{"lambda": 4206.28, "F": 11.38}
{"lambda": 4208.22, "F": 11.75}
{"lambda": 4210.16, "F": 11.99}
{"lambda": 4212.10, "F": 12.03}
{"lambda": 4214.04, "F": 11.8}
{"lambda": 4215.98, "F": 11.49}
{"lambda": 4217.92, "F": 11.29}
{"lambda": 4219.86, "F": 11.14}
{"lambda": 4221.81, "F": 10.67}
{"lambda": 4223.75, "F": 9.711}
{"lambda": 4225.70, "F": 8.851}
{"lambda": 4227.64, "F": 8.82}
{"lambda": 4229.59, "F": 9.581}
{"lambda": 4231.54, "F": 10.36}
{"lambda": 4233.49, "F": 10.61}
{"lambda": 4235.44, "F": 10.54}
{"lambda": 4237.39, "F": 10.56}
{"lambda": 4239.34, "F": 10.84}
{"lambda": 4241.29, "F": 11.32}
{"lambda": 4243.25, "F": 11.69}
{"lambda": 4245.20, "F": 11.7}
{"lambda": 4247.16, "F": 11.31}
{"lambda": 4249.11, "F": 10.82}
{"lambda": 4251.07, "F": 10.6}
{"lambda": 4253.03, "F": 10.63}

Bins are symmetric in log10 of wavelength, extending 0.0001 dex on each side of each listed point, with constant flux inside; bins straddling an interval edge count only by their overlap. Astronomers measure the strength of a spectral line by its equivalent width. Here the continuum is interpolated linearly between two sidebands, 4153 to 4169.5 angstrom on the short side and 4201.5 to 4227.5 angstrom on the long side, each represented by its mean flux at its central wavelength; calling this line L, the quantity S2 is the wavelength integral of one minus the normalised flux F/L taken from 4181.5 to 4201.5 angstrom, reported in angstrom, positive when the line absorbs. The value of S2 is 0.9 angstrom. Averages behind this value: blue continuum 11.5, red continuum 11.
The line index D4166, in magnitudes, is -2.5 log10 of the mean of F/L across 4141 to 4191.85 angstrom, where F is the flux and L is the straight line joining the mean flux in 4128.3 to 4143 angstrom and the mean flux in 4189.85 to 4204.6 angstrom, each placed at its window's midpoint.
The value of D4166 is -0.02 mag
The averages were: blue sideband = 11.6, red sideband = 10.6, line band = 11.4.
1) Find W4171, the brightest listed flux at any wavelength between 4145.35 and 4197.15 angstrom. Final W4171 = 12.14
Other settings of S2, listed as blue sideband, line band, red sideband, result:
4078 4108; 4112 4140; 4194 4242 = -1.48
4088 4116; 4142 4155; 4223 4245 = -0.77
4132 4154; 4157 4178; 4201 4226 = 0.33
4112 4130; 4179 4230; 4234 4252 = 2.54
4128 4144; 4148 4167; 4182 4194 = -0.50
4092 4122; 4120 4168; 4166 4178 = -2.20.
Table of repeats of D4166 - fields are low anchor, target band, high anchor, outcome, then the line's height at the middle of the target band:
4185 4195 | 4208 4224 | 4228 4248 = -0.05 mag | 10.8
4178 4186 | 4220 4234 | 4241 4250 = 0.15 mag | 11.3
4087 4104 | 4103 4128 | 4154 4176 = -0.02 mag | 11.5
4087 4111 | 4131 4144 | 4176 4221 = -0.04 mag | 11.3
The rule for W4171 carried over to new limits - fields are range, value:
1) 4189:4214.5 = 12.03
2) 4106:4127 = 12.56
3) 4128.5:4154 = 12.25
